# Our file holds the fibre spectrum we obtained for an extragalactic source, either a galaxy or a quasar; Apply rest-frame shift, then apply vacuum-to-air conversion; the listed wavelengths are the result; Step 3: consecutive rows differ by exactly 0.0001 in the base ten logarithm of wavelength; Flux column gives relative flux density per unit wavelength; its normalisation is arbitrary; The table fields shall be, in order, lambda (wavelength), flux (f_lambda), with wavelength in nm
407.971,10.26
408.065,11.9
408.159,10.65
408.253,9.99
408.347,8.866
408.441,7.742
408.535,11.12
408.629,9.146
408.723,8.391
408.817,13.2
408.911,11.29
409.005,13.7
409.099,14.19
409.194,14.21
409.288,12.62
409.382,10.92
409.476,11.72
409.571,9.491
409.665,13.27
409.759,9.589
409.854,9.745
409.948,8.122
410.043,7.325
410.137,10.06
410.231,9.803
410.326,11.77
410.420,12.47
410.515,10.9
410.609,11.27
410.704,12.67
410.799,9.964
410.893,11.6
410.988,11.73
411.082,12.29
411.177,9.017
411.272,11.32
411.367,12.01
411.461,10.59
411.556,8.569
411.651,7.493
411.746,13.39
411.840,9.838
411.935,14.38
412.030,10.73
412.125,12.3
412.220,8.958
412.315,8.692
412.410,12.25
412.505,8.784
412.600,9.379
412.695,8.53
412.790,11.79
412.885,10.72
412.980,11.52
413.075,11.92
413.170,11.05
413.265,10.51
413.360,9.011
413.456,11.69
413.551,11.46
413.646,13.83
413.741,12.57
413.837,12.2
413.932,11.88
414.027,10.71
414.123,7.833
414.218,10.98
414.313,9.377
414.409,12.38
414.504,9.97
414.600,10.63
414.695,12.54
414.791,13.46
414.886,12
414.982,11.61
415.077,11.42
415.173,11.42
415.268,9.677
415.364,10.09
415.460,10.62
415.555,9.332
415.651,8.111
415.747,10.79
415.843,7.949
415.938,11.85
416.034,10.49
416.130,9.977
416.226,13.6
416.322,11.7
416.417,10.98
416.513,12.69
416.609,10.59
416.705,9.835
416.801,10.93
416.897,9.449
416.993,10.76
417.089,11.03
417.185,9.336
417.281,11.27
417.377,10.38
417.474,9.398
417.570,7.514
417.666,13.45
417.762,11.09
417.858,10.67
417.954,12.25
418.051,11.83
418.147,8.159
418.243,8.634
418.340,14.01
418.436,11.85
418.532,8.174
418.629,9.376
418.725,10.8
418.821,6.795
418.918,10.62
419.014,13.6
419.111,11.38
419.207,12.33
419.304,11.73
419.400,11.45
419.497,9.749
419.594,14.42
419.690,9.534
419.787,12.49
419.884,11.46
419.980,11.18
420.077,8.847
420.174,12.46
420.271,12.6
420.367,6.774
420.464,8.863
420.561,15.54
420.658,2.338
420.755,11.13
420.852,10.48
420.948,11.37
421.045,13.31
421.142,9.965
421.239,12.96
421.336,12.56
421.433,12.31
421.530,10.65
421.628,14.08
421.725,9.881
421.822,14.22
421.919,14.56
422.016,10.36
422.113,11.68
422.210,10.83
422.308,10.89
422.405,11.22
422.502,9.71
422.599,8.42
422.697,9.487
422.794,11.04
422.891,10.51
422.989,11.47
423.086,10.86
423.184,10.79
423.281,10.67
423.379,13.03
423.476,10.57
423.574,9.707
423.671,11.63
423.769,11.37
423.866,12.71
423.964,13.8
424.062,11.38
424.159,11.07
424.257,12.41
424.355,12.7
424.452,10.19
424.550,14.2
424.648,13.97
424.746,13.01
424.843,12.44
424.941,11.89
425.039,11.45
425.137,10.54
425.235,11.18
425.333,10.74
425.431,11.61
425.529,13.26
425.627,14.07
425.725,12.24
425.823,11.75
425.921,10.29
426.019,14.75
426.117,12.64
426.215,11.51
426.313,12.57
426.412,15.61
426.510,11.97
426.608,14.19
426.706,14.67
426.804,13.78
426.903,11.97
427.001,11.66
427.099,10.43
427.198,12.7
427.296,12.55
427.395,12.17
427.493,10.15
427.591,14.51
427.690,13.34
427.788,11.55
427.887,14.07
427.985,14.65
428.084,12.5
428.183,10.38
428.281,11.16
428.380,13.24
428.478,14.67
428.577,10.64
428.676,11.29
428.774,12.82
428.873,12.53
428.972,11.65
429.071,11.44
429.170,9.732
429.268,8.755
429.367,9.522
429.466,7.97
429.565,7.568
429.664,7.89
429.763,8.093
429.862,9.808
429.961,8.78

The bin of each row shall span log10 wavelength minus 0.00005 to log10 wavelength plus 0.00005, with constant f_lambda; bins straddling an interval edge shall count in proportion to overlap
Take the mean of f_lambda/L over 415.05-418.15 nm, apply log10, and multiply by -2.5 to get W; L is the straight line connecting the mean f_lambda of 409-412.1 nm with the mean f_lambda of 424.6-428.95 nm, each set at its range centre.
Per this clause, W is 0.10 mag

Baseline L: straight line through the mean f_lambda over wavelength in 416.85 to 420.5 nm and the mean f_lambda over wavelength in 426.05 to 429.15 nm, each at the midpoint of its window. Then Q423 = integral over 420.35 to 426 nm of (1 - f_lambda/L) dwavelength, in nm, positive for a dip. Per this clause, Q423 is 0.08 nm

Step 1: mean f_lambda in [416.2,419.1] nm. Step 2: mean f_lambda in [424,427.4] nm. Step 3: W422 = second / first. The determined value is 1.16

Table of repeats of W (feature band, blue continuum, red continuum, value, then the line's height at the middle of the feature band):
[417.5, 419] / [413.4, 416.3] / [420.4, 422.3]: 0.079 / 11.2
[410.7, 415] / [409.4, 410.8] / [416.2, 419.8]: -0.031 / 10.7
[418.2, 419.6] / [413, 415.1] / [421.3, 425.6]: 0.057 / 11.5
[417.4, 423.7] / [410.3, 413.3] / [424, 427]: 0.090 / 11.9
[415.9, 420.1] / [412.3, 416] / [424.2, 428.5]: 0.046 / 11.3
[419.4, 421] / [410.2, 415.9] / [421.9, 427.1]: 0.087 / 11.5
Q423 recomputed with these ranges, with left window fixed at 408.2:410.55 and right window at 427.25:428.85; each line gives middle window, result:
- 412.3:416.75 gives 0.15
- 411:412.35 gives 0.03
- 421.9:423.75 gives 0.18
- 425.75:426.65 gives -0.03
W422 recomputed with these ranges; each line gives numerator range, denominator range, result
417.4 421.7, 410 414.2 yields 1.01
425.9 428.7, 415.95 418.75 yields 1.18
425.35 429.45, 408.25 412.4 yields 1.13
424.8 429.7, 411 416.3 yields 1.10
